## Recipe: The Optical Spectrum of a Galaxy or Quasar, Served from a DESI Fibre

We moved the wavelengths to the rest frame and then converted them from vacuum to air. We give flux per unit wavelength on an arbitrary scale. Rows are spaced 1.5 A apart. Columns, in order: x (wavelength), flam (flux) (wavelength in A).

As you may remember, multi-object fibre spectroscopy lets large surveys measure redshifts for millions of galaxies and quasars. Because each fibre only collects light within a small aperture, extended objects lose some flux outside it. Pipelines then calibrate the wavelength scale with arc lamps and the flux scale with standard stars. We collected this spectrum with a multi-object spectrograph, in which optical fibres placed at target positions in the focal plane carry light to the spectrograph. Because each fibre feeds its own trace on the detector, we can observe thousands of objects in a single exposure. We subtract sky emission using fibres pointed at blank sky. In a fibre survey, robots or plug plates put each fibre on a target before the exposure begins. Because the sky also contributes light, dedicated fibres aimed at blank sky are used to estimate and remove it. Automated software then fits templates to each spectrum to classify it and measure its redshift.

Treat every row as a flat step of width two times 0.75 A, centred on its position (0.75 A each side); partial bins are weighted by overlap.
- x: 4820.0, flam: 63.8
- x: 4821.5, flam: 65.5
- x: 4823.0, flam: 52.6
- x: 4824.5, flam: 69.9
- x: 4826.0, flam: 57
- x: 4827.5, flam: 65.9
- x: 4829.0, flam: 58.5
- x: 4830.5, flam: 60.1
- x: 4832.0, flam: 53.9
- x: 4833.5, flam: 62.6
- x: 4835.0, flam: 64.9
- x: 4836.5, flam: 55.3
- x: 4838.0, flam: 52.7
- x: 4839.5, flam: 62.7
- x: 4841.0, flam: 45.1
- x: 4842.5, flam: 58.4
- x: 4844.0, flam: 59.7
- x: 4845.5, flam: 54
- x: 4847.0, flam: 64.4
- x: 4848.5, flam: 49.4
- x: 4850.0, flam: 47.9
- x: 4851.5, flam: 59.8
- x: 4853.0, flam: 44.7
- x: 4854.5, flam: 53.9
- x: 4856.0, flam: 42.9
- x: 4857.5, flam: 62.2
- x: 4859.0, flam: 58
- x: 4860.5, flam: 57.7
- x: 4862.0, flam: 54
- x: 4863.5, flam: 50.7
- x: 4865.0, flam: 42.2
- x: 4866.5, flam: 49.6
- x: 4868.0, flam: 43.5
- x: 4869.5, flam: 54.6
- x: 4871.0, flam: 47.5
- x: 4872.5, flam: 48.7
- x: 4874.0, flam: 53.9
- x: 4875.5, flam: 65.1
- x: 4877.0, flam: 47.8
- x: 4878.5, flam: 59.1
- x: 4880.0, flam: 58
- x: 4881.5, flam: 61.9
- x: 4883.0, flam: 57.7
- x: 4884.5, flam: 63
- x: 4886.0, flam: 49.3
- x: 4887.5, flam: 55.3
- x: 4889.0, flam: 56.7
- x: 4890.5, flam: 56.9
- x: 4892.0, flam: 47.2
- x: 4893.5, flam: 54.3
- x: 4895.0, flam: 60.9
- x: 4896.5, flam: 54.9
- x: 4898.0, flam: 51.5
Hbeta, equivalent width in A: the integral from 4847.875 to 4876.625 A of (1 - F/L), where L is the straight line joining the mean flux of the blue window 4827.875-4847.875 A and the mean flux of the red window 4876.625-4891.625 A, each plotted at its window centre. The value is 2.7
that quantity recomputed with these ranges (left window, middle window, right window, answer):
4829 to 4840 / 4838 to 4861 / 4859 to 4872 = 0.0 A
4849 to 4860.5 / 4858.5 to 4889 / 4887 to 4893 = -0.2 A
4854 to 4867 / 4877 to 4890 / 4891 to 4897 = -0.8 A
